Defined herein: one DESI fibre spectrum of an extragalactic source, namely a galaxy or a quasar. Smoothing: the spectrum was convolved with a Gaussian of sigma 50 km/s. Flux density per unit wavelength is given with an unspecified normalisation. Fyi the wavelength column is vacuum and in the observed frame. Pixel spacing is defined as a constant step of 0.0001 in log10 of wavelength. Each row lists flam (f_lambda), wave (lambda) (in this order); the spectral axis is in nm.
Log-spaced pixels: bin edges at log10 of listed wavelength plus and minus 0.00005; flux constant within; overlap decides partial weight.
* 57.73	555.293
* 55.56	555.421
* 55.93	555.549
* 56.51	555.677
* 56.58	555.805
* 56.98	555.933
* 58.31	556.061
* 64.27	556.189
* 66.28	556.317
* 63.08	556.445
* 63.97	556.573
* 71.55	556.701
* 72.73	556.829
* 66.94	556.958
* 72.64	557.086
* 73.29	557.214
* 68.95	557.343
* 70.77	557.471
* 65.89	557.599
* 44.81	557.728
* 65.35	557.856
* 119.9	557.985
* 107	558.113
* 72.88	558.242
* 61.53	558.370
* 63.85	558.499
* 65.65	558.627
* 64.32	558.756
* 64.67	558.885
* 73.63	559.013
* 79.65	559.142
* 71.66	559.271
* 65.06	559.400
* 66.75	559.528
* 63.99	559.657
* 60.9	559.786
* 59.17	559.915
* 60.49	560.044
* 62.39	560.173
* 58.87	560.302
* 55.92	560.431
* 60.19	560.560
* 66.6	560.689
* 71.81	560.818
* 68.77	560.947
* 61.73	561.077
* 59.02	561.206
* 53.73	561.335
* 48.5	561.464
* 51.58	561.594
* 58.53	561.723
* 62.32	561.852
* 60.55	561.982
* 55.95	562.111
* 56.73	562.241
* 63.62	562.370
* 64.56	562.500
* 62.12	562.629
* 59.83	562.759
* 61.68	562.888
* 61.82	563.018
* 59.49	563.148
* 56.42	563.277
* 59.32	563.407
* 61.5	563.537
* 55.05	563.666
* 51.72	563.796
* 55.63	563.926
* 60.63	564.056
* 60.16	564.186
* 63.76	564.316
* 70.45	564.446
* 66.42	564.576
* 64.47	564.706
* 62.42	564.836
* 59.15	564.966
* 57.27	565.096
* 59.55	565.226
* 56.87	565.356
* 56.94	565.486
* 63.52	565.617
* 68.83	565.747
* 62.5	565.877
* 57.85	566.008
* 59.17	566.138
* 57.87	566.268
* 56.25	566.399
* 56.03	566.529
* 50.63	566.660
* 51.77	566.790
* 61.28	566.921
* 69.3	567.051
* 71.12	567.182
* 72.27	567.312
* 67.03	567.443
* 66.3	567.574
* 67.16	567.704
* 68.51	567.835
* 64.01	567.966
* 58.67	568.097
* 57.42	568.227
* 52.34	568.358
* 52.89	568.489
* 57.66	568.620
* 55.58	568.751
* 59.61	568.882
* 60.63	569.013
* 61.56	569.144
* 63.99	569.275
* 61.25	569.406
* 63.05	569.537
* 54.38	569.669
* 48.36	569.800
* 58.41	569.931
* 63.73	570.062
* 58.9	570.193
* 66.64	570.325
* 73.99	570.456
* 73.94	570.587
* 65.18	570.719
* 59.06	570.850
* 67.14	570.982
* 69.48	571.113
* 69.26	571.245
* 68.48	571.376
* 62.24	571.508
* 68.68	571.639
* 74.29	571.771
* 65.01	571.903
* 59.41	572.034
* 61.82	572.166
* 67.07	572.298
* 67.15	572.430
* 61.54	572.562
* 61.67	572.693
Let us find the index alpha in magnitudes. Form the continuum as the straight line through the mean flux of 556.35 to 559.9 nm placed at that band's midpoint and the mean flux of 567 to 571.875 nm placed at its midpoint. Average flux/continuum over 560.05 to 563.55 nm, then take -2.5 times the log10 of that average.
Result 0.14 mag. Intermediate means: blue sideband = 70.2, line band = 60.1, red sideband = 63.6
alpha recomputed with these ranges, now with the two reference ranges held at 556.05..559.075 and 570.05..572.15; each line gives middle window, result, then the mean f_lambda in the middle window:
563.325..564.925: 0.128 mag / 60.9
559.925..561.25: 0.115 mag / 62.5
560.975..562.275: 0.207 mag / 57.2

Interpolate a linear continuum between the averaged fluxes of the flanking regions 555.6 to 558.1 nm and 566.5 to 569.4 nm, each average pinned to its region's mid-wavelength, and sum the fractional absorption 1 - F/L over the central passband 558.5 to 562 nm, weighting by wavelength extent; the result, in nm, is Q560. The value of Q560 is 0.17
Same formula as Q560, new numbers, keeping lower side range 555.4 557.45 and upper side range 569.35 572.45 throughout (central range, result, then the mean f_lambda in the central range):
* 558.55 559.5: -0.07 nm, 69.1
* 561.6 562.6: 0.07 nm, 59.9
